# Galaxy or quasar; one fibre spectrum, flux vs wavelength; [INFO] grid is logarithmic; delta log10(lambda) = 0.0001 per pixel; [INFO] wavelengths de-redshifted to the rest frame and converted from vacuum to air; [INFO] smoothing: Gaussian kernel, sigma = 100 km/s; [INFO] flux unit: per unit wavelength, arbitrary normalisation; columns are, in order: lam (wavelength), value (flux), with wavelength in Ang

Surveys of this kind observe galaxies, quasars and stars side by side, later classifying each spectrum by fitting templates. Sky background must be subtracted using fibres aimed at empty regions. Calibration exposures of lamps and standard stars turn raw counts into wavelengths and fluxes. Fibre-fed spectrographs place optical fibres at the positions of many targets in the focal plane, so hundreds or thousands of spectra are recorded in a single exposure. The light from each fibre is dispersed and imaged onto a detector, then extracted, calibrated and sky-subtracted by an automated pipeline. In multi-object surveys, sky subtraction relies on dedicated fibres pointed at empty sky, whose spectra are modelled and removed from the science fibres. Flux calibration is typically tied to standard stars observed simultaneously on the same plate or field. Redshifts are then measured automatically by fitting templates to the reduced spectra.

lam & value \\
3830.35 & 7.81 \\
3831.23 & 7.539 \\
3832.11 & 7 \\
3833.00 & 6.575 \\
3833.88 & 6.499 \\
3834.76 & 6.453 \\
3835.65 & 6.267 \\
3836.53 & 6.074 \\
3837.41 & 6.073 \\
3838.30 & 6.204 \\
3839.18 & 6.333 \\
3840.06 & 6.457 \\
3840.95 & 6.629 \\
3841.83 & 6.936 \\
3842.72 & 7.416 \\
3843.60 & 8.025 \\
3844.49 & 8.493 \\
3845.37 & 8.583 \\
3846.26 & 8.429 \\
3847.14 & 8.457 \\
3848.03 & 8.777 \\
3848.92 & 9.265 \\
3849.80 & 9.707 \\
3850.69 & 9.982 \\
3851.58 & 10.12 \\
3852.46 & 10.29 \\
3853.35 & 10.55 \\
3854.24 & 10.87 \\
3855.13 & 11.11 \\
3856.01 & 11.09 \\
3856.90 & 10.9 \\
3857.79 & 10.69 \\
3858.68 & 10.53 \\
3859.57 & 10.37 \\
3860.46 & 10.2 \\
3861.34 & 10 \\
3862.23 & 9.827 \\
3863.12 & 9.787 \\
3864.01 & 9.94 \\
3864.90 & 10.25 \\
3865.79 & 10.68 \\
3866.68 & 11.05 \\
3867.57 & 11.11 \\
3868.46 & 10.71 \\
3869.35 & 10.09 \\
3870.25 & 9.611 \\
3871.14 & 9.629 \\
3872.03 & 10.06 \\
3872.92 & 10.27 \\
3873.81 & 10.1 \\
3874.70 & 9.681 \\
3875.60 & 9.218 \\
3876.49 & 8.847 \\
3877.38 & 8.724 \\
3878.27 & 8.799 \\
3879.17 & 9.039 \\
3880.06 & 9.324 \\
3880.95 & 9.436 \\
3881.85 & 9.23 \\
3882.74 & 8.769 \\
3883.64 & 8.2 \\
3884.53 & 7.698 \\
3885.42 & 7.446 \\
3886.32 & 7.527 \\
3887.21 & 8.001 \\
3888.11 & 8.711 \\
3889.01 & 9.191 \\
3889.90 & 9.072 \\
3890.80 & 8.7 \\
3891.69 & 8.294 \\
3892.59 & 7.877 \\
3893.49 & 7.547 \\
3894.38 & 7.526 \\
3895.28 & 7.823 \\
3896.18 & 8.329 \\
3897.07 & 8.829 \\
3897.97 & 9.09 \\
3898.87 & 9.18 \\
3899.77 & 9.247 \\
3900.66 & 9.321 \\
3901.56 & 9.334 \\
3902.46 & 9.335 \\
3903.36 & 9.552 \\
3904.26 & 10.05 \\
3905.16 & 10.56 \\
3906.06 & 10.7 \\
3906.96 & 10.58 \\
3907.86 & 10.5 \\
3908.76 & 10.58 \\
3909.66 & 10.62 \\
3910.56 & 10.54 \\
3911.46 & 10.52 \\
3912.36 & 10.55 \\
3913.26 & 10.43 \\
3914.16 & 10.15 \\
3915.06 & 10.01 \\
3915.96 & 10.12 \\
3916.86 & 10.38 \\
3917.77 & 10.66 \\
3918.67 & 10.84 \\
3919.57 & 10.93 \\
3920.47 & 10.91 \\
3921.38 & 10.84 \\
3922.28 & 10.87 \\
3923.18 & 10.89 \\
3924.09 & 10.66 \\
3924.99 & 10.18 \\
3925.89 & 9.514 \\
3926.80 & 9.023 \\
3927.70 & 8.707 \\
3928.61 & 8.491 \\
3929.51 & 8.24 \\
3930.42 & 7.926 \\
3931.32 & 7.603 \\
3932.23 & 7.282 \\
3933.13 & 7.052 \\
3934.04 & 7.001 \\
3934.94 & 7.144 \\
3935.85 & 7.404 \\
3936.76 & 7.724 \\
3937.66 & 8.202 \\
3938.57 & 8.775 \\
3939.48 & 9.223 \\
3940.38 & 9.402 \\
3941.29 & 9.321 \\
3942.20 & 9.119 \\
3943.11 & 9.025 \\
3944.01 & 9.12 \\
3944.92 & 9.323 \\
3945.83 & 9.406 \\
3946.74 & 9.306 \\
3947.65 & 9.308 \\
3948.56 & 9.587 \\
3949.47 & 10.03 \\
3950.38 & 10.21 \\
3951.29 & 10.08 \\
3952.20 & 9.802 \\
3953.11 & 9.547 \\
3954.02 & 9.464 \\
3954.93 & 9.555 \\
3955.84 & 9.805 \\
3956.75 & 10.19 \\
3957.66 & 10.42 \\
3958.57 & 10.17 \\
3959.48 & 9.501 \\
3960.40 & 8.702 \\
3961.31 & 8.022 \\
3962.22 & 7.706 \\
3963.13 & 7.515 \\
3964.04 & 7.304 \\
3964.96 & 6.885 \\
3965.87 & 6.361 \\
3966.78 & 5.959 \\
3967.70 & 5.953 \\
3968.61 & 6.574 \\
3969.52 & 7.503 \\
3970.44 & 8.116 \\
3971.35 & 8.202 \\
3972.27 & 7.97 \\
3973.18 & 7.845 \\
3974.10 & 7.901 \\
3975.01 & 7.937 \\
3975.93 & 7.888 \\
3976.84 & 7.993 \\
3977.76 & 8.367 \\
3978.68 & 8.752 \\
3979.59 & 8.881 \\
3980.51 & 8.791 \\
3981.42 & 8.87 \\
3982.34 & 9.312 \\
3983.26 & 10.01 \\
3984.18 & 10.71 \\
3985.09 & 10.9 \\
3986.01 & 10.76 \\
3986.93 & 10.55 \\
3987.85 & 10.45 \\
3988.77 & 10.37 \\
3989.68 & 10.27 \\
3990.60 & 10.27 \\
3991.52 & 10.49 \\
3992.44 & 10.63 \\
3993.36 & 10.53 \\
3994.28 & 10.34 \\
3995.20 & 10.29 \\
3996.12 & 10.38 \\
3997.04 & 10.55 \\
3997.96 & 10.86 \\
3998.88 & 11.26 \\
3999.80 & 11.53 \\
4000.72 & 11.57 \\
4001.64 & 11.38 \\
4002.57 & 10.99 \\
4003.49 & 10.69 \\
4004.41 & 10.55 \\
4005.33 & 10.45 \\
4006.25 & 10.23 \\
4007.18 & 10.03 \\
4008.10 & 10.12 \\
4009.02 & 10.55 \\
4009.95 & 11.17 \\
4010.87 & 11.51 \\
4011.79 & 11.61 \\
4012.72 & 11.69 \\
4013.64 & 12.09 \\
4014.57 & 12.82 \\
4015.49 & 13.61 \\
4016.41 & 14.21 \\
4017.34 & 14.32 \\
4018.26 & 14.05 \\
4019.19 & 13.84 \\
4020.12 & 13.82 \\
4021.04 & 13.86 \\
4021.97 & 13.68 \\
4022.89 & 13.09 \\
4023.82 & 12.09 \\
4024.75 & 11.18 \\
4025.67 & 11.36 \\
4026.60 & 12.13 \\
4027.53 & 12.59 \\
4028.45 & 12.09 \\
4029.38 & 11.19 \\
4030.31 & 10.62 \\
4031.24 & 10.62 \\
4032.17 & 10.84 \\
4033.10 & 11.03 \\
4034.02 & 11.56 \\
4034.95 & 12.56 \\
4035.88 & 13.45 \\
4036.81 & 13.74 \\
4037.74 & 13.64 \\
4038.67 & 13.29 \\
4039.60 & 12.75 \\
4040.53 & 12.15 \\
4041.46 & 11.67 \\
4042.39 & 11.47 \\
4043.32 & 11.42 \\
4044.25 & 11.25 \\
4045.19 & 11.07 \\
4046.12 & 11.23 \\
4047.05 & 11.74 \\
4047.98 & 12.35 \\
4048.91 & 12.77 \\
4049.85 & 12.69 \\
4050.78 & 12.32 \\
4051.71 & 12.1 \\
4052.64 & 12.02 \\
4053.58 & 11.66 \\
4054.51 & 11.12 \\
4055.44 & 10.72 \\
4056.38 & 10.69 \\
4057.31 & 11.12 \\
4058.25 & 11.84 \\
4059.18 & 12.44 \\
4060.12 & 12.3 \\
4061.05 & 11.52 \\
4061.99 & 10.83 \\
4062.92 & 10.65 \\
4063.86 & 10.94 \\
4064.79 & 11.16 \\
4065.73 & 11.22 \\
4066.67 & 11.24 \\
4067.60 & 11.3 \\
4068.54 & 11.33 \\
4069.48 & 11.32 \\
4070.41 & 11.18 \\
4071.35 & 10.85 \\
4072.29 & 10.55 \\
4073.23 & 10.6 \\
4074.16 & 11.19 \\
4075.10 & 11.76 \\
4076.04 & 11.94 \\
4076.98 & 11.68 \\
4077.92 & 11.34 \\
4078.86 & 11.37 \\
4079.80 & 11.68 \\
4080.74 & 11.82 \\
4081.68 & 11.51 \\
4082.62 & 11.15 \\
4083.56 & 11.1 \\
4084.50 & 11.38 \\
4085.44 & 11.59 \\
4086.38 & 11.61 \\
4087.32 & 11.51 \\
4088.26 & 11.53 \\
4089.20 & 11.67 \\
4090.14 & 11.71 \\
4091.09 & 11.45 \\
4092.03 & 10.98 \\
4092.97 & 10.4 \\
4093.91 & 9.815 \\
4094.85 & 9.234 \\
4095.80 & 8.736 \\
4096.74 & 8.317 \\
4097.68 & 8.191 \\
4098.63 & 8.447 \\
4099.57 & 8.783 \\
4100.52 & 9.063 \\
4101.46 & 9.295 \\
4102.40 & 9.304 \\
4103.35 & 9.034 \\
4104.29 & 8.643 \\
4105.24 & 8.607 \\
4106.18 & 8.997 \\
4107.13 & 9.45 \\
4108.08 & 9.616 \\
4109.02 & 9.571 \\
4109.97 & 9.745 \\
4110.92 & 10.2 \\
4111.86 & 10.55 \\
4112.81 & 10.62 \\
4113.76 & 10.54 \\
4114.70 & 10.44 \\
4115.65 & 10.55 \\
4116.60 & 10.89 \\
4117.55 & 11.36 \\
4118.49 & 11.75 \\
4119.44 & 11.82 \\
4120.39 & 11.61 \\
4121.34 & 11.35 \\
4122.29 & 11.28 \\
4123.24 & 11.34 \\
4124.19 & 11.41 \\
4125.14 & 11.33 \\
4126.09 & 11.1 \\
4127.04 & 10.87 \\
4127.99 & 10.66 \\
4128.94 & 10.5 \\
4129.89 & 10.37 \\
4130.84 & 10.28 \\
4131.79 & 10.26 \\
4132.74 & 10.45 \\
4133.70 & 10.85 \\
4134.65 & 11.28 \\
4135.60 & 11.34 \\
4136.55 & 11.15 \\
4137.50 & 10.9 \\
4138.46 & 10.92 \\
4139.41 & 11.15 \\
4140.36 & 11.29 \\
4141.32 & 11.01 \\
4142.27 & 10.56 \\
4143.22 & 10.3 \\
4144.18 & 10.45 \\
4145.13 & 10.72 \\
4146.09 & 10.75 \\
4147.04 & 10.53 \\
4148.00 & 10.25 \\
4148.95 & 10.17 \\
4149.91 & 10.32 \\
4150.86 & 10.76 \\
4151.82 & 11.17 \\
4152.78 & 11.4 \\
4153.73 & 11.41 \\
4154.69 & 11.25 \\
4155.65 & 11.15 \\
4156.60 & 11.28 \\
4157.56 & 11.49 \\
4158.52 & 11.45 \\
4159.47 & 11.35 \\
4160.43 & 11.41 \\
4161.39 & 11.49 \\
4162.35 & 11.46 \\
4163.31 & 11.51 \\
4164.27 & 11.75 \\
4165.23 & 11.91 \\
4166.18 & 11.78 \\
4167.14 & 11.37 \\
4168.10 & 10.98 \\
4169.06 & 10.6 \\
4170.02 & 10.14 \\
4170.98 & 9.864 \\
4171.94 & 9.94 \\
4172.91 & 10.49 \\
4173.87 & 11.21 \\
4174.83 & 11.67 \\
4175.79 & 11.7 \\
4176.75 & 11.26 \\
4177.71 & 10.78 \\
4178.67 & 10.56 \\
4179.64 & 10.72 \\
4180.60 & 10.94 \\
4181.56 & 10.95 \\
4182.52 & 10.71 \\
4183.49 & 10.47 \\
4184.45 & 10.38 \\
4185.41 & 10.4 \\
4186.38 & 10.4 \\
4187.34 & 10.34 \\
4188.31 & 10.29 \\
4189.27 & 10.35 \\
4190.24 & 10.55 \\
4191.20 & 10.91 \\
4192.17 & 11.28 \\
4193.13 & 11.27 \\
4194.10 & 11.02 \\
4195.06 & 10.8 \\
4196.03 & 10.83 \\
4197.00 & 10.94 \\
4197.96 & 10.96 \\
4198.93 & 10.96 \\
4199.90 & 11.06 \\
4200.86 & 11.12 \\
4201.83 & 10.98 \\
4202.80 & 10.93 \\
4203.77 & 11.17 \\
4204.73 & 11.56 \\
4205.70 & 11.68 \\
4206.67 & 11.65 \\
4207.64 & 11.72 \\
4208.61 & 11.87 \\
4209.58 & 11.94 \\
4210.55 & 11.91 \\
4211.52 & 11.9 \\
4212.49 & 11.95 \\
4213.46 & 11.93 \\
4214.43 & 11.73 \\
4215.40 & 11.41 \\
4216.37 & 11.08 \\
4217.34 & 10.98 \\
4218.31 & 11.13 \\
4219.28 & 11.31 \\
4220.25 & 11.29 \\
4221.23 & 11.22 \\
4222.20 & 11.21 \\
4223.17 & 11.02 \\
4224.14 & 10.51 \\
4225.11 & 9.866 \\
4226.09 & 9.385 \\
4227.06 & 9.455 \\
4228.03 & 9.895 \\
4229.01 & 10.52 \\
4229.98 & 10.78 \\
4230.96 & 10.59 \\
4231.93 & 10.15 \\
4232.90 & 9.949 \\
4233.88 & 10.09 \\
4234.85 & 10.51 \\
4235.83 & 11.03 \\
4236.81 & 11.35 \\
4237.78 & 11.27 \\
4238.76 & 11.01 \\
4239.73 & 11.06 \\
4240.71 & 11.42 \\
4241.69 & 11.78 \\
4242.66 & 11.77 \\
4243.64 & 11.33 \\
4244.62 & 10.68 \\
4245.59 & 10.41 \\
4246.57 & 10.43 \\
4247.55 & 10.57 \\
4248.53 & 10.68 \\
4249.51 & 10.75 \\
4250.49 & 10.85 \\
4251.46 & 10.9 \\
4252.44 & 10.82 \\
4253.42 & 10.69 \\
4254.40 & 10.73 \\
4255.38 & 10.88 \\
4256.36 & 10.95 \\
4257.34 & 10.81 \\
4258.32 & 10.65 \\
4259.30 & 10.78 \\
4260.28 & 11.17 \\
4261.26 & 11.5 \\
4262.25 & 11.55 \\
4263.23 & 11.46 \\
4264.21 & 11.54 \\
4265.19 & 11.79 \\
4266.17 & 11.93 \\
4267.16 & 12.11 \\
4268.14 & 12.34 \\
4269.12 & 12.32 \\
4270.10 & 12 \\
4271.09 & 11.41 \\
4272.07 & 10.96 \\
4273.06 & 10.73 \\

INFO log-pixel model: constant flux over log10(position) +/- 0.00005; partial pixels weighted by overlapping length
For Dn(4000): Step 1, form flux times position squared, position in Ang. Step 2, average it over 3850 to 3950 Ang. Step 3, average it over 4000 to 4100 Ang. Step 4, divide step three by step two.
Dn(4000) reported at 1.31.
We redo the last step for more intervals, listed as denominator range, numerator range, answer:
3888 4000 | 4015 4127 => 1.30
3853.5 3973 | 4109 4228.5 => 1.35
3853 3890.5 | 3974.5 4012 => 1.12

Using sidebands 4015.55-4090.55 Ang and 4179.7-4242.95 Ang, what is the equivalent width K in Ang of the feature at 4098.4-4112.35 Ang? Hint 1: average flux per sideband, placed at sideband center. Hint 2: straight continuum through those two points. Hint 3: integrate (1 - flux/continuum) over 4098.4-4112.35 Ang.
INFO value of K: 2.7 Ang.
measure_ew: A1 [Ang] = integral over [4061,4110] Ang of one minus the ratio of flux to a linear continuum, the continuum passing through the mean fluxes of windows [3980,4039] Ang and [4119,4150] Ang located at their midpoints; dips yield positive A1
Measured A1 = 2.6 Ang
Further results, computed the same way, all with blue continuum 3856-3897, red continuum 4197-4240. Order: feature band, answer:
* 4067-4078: -1.02 Ang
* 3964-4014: 1.26 Ang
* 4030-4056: -4.55 Ang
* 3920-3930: -0.30 Ang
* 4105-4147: -0.53 Ang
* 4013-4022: -3.20 Ang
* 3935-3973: 4.10 Ang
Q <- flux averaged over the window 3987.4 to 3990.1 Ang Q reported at 10.4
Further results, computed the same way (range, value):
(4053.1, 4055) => 11.4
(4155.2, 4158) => 11.3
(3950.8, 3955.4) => 9.7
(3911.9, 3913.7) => 10.5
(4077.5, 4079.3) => 11.3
